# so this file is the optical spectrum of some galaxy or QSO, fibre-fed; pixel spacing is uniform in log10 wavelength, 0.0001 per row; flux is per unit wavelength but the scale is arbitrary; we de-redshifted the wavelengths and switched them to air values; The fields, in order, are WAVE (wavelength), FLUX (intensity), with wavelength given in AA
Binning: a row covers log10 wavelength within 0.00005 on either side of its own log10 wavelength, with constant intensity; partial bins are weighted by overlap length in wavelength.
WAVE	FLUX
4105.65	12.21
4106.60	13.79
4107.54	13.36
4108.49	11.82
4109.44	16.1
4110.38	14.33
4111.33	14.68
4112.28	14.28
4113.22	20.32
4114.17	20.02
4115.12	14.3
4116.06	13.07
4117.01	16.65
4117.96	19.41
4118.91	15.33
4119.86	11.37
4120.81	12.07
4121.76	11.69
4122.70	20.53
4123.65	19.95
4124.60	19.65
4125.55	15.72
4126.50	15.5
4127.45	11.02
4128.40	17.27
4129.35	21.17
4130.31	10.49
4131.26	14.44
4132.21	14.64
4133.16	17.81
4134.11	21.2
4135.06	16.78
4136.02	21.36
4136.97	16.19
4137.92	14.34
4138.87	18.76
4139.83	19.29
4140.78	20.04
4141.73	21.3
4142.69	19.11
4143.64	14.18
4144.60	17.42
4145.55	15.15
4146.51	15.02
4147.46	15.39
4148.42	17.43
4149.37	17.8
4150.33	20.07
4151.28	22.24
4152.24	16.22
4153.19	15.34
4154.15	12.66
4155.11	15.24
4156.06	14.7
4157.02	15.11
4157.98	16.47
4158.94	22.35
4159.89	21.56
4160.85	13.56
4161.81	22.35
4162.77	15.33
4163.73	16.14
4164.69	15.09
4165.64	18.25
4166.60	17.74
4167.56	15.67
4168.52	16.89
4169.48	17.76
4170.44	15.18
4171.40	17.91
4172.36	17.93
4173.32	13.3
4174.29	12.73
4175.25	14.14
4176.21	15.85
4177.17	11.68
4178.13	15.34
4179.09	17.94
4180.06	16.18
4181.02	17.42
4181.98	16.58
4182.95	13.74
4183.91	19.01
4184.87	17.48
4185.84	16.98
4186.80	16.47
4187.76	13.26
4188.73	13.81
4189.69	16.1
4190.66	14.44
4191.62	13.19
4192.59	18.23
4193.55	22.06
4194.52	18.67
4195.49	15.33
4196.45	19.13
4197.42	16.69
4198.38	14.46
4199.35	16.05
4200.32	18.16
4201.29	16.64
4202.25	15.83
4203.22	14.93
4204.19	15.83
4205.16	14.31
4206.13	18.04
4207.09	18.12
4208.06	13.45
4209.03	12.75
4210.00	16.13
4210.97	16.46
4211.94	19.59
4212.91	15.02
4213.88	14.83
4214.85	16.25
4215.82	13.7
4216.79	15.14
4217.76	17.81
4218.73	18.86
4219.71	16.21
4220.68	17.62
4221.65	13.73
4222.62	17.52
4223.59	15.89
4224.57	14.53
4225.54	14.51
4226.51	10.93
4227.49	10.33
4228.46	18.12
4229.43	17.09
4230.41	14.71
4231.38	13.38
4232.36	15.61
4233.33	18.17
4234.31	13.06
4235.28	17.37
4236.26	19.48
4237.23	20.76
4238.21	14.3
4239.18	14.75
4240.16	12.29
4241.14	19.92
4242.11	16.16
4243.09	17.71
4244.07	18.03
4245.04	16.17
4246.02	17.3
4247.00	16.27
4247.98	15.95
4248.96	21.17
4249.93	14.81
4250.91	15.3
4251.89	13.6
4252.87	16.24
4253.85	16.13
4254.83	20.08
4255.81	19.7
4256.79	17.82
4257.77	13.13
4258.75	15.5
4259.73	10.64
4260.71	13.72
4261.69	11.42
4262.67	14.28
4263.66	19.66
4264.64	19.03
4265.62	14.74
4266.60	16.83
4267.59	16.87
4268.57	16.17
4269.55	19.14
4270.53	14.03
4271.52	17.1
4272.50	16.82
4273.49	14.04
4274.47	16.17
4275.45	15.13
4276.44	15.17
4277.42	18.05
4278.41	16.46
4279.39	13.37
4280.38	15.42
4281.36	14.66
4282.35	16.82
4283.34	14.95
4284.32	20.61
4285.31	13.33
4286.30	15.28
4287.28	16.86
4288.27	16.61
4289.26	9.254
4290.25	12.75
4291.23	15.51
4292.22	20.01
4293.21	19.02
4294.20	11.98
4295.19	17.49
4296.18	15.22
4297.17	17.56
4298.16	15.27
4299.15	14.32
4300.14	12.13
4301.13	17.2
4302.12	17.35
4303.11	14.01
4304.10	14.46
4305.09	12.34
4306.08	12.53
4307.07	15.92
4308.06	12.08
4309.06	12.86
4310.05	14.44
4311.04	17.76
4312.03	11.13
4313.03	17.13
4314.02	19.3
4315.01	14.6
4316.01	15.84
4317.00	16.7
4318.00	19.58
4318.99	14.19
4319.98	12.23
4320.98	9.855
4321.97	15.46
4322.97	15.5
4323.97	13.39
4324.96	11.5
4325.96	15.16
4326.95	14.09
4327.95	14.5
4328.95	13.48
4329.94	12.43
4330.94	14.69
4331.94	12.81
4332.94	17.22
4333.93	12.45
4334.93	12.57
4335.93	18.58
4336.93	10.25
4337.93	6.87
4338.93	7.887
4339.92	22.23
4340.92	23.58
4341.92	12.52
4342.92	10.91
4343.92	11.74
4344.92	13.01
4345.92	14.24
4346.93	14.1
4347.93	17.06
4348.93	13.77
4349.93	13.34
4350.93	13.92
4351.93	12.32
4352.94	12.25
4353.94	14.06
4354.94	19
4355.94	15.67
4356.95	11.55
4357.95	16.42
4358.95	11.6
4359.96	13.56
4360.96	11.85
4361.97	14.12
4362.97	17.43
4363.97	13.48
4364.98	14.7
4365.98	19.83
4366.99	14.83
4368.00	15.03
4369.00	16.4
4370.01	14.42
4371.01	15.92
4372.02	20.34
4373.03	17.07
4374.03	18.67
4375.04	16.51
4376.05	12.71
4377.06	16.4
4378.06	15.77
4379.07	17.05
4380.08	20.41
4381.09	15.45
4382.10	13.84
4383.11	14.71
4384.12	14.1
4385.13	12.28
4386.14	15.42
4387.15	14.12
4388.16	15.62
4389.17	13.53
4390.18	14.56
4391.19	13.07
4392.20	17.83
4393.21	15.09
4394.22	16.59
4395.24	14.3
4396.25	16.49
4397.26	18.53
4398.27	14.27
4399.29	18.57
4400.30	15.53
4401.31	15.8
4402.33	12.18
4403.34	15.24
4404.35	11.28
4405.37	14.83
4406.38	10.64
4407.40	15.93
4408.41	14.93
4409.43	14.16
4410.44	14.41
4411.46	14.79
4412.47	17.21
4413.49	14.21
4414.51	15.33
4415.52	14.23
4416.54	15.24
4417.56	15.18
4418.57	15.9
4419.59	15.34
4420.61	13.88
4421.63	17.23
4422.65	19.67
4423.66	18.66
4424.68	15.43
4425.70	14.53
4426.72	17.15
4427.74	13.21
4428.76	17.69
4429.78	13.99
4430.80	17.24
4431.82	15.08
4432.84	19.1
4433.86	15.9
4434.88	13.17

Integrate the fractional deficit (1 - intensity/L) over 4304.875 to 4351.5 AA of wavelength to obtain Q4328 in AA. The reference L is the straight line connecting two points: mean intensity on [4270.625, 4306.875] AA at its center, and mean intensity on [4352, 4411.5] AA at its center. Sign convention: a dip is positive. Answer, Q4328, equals 3.3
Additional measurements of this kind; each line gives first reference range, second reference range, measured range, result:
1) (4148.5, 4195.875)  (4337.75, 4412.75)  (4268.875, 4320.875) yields 0.7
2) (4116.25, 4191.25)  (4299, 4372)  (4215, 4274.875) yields -2.1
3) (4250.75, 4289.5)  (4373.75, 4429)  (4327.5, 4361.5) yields 3.6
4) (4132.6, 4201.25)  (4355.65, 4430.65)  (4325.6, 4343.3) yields 1.9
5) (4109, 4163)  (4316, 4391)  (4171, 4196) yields 0.5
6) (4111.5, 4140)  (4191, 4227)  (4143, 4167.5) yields -0.9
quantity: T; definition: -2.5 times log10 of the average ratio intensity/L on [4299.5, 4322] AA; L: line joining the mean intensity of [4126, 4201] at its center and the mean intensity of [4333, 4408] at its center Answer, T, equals 0.047 mag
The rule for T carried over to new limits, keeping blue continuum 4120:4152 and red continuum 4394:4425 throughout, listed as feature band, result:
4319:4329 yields 0.172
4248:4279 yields 0.011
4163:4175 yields 0.046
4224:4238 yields 0.062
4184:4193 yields 0.070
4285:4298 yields 0.042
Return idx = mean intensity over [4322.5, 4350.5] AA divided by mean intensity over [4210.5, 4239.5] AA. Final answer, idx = 0.88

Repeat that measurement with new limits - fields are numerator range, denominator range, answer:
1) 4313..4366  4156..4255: 0.88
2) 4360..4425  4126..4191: 0.93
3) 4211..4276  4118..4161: 0.95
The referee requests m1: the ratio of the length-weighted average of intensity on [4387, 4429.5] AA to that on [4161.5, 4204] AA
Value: 0.94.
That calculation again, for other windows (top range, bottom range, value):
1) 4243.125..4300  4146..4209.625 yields 0.97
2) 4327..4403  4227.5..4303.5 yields 0.93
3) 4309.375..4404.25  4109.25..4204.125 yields 0.90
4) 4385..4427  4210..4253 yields 0.95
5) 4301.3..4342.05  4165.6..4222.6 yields 0.90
